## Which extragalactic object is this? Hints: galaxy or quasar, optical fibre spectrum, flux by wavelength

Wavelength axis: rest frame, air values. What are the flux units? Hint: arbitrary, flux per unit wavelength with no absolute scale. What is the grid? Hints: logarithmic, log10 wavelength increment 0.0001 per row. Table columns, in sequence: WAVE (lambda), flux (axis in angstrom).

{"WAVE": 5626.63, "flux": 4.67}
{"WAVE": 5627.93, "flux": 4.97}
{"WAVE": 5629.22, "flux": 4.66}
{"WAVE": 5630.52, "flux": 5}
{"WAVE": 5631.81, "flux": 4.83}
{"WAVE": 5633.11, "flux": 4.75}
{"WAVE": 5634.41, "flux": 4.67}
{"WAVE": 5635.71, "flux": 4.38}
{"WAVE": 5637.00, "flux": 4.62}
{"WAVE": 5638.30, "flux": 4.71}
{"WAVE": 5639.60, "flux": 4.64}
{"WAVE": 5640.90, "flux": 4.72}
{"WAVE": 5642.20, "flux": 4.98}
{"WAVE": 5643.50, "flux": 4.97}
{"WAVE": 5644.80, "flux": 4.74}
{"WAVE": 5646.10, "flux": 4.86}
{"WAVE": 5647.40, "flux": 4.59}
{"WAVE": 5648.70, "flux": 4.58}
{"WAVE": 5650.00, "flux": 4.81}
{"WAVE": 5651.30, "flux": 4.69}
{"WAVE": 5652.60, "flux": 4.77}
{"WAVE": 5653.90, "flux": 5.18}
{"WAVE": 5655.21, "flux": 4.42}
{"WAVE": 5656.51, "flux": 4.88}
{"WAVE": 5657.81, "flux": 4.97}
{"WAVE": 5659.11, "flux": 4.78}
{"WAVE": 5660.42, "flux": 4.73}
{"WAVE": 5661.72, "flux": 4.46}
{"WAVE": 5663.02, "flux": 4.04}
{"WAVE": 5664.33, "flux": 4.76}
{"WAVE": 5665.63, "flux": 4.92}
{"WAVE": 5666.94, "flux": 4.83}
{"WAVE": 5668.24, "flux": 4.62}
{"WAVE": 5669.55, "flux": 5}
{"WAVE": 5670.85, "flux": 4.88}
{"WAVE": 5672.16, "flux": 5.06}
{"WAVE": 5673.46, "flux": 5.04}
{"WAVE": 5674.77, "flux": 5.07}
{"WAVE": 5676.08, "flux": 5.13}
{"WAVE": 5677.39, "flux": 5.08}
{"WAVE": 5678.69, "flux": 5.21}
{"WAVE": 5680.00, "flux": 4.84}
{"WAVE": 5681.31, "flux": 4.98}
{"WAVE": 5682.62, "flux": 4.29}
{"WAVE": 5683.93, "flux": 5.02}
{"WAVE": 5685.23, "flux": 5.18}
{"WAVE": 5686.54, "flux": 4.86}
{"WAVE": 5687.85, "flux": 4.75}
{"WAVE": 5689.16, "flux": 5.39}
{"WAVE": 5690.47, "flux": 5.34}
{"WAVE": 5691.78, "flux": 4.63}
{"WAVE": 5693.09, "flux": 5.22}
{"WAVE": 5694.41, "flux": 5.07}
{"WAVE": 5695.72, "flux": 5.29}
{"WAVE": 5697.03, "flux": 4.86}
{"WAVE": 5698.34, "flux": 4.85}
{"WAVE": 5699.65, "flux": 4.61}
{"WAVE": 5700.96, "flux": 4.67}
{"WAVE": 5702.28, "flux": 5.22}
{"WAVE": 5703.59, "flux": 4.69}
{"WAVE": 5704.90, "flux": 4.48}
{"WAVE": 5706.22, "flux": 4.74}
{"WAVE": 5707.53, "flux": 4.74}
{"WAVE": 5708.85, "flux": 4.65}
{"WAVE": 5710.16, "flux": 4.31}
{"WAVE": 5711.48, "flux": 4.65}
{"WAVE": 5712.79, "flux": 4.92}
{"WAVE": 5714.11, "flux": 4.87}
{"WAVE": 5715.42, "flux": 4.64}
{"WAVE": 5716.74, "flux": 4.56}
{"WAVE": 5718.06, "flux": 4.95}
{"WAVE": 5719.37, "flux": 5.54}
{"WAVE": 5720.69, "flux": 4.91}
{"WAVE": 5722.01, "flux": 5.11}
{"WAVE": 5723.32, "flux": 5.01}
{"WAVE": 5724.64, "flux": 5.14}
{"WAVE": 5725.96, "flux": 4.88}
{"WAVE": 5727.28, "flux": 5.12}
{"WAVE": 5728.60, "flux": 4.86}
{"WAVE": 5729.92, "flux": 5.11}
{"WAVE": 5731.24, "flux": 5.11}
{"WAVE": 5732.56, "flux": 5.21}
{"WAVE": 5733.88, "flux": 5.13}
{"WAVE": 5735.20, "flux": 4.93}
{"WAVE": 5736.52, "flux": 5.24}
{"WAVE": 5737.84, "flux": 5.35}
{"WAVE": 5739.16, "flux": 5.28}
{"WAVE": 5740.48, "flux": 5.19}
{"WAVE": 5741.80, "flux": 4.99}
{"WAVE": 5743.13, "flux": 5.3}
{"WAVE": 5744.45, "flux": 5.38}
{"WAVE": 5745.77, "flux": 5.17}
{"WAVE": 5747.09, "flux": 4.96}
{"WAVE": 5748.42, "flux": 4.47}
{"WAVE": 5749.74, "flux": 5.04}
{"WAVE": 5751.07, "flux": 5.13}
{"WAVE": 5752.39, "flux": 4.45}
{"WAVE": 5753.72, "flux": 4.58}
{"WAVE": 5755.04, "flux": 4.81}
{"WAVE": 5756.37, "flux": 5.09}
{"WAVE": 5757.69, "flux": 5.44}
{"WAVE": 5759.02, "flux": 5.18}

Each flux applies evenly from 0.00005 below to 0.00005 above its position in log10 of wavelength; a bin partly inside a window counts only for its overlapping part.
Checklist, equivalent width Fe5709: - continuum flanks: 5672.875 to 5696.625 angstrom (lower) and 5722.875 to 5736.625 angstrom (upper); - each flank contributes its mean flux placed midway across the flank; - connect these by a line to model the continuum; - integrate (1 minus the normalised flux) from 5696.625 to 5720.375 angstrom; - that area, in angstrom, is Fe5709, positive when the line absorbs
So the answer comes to 1.2 angstrom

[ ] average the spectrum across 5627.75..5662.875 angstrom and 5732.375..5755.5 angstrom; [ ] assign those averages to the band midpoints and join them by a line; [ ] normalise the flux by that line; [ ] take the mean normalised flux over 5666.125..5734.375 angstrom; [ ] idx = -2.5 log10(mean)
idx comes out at -0.006 mag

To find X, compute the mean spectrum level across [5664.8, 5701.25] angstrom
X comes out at 4.96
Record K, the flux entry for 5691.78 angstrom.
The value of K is 4.63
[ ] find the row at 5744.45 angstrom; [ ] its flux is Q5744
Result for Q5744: 5.38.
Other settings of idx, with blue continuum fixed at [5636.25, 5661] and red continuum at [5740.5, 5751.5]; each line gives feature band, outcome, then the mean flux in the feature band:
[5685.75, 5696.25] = -0.037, 5.06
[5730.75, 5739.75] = -0.033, 5.18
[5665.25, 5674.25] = -0.017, 4.91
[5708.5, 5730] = 0.019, 4.89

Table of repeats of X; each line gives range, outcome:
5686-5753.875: 4.96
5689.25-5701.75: 4.97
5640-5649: 4.78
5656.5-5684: 4.84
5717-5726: 5.07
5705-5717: 4.67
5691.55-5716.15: 4.8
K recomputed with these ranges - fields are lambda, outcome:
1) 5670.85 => 4.88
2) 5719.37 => 5.54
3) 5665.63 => 4.92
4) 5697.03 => 4.86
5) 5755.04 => 4.81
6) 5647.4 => 4.59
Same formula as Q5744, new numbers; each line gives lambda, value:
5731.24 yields 5.11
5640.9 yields 4.72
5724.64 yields 5.14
